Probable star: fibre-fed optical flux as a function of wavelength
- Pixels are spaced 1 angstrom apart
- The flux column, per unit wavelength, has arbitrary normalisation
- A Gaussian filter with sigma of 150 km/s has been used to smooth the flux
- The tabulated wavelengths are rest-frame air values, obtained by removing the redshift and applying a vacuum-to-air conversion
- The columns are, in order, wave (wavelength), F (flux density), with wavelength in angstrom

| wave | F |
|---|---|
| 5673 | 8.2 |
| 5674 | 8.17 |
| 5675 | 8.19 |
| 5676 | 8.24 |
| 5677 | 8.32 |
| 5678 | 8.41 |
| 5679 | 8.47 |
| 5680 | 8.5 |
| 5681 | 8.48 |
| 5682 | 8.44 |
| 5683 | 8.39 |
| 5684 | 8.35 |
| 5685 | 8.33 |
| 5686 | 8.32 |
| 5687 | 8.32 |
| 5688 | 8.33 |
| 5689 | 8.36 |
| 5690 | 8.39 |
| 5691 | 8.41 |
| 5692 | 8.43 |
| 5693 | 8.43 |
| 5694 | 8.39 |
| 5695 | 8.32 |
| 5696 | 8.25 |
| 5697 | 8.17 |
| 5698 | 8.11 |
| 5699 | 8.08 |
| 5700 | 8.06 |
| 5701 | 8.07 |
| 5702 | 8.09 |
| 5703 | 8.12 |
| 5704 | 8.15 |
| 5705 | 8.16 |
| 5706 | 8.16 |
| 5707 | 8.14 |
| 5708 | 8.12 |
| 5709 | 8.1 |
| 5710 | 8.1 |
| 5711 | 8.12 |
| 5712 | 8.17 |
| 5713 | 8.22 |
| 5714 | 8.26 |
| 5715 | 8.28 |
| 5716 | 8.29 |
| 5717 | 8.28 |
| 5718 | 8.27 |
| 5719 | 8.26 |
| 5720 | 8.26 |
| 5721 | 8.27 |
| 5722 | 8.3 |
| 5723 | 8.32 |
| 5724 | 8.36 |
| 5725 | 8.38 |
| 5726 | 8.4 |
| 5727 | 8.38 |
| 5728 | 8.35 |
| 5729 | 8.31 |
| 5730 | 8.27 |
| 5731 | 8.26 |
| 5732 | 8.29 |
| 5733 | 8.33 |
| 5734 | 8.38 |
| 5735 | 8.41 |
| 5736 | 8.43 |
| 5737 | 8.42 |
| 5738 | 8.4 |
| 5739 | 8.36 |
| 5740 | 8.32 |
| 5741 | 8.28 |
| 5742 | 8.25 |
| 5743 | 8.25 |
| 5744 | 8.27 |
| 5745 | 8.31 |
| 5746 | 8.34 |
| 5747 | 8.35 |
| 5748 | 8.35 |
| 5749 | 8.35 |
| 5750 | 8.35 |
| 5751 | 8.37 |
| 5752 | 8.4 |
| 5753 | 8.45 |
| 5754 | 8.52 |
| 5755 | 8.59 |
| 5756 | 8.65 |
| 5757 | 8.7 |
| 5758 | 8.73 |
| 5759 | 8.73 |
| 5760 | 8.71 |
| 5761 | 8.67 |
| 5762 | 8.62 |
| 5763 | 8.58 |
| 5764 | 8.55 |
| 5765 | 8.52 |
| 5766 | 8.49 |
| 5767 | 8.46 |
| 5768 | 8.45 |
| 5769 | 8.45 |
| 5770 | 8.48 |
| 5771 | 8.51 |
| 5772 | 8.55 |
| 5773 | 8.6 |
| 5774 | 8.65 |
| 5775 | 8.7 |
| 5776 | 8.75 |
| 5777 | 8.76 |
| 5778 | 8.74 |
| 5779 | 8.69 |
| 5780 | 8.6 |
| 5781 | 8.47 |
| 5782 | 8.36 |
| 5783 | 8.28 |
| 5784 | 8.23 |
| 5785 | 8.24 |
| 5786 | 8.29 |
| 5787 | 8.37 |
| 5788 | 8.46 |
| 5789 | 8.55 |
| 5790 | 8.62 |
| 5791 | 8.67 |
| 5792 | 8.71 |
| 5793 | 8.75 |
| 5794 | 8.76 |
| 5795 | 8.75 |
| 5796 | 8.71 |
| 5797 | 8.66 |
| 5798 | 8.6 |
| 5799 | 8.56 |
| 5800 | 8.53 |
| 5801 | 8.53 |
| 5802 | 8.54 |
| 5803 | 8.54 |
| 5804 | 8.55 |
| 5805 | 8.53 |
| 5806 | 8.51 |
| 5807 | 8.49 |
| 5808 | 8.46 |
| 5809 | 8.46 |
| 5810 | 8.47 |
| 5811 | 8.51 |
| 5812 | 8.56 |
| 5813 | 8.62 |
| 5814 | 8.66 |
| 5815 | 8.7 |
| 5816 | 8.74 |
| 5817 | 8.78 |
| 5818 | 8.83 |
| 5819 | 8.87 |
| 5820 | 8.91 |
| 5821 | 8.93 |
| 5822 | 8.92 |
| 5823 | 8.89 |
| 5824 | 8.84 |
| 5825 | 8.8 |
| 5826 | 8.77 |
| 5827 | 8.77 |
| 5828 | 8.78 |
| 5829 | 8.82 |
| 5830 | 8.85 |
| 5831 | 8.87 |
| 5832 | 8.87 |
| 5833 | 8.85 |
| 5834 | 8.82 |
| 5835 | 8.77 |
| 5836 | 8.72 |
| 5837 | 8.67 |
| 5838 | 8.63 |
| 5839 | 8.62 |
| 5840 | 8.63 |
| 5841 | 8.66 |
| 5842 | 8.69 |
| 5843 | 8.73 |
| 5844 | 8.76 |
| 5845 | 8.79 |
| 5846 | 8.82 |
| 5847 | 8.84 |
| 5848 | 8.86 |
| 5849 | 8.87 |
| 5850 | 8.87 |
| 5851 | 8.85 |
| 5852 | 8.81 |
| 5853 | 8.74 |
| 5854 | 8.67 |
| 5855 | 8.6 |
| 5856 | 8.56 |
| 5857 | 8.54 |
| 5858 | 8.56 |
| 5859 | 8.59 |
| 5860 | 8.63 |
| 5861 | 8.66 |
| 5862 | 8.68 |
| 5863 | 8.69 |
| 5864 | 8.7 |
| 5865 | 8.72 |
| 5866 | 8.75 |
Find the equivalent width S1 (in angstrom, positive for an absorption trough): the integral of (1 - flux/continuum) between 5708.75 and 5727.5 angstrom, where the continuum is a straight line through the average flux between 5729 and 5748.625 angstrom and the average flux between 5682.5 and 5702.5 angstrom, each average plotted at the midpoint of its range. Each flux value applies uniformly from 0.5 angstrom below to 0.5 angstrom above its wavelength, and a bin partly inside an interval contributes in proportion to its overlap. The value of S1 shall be 0.1 angstrom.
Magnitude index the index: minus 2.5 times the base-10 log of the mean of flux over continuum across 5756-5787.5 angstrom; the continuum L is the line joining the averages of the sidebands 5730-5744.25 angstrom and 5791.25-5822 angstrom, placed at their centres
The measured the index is -0.008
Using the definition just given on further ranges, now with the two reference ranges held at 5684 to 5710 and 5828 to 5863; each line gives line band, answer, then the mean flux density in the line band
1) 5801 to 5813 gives 0.01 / 8.52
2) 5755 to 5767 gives -0.02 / 8.62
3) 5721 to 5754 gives 0.00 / 8.34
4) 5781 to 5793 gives 0.01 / 8.45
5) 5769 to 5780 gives -0.02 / 8.63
